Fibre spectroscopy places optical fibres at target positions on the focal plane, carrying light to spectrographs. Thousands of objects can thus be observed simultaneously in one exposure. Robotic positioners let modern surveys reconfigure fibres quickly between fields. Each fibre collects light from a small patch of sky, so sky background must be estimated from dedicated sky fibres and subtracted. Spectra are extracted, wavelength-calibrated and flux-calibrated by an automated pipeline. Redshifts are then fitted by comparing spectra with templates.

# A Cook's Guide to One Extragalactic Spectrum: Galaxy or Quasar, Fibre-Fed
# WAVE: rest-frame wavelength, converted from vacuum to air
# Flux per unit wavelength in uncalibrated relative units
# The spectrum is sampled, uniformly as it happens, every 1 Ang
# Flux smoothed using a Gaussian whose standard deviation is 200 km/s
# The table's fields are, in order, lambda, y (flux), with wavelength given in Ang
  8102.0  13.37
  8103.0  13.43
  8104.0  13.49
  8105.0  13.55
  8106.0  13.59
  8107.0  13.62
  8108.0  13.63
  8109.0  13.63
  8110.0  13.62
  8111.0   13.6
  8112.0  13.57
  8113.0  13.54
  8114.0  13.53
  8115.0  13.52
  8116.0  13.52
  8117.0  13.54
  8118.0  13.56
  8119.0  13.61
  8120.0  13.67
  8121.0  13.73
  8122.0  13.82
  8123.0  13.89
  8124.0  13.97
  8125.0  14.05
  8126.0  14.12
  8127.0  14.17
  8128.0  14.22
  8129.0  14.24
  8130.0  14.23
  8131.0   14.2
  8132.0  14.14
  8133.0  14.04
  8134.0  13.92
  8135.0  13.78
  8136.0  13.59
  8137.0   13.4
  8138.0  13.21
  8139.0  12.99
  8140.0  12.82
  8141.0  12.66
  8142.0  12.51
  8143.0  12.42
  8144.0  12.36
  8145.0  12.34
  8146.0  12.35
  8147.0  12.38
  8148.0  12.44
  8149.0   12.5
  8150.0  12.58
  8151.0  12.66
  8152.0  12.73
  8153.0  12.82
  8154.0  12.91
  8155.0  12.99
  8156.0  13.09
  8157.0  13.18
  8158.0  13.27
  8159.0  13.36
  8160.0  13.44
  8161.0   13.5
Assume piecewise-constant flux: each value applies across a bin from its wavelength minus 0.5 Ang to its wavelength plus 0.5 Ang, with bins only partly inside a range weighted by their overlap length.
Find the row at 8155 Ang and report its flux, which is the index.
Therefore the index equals 12.99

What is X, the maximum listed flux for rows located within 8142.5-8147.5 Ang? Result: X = 12.42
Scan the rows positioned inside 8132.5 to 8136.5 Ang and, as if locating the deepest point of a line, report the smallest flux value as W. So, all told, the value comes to 13.59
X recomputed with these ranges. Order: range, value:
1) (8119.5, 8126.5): 14.12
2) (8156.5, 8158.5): 13.27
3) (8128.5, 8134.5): 14.24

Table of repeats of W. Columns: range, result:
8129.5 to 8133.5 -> 14.04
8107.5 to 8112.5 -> 13.57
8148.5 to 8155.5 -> 12.5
